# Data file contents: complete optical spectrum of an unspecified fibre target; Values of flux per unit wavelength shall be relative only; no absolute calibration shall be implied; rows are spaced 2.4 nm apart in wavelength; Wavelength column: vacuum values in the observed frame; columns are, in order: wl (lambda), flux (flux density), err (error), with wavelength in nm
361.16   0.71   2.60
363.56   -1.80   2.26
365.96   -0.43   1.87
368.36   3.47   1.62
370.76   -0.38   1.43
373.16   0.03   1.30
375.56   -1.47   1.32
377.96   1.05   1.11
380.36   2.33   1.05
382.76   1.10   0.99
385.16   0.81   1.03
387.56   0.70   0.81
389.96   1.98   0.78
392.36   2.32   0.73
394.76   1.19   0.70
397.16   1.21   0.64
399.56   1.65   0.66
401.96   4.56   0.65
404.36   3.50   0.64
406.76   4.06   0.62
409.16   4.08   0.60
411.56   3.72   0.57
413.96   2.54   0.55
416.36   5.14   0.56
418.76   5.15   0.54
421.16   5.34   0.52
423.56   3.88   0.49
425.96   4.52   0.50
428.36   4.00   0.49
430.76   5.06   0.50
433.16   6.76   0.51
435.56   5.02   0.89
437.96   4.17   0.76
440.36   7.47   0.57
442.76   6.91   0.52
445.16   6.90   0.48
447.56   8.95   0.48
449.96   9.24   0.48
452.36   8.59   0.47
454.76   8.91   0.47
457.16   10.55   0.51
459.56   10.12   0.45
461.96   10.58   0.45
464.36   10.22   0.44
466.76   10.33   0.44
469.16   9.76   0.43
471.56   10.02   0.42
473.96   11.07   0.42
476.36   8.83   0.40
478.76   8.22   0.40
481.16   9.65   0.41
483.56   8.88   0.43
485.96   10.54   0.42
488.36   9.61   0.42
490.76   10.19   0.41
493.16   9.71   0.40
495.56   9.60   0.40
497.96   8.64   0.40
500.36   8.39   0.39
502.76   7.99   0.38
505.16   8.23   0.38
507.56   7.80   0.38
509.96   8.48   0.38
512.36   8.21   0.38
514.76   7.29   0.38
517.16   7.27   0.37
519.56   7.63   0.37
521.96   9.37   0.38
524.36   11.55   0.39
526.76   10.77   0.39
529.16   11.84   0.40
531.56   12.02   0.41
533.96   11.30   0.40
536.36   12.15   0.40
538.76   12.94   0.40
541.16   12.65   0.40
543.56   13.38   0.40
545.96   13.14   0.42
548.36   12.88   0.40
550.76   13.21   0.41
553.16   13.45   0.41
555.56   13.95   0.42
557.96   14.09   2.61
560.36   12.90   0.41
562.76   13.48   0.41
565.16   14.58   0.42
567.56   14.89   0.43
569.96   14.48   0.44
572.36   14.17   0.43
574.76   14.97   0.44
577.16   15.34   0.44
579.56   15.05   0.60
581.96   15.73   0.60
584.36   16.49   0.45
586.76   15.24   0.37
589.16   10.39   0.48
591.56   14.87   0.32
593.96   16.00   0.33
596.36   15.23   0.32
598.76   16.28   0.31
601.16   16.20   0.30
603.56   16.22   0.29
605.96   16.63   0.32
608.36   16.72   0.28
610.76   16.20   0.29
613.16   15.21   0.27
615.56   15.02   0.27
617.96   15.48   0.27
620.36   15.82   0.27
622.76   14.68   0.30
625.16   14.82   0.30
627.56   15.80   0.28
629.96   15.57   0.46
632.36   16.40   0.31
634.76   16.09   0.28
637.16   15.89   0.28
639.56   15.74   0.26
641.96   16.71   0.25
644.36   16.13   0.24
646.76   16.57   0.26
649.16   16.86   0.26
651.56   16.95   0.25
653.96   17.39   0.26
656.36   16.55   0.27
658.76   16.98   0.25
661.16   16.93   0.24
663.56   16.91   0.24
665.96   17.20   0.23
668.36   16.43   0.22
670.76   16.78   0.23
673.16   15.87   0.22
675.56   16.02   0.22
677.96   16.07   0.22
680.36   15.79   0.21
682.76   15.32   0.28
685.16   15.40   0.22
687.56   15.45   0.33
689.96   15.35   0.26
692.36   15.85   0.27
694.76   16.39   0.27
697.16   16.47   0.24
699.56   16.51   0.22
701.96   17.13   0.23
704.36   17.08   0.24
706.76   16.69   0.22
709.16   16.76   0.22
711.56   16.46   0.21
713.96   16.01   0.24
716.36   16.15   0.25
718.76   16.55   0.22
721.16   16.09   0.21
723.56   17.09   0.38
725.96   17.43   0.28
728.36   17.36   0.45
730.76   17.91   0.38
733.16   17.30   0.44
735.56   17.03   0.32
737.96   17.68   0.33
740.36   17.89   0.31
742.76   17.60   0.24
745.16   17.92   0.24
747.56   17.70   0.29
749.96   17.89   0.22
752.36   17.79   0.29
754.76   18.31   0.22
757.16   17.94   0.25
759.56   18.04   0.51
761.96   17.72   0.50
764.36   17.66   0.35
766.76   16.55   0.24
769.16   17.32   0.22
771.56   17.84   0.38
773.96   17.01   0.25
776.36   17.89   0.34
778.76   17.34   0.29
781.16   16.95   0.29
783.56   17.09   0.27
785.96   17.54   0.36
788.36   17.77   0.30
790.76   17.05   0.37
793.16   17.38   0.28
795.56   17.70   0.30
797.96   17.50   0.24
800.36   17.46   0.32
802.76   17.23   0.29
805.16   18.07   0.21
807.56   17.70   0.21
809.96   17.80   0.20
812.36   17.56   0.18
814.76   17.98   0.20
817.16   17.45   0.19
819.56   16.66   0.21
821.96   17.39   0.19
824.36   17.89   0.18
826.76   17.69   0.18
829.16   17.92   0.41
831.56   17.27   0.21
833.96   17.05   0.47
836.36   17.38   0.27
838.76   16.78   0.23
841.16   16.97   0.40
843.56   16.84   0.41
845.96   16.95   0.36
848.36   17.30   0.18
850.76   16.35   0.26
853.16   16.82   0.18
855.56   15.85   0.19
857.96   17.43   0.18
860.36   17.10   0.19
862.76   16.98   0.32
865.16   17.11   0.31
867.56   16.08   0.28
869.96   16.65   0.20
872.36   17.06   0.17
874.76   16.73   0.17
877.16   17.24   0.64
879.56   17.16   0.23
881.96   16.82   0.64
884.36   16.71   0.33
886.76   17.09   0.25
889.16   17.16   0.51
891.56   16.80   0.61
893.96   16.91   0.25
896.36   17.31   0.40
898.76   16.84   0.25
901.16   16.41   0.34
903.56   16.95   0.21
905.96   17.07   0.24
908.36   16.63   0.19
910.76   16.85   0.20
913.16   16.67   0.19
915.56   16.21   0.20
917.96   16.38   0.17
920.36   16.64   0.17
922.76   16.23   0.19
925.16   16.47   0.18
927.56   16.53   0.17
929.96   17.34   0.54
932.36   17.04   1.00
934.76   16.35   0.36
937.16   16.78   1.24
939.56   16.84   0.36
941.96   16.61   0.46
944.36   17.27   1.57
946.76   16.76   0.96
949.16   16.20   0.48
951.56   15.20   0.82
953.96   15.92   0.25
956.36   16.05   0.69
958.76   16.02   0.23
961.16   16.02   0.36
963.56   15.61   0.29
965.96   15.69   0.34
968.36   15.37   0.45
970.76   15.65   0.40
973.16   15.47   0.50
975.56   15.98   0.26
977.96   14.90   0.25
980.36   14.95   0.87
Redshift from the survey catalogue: 0.00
